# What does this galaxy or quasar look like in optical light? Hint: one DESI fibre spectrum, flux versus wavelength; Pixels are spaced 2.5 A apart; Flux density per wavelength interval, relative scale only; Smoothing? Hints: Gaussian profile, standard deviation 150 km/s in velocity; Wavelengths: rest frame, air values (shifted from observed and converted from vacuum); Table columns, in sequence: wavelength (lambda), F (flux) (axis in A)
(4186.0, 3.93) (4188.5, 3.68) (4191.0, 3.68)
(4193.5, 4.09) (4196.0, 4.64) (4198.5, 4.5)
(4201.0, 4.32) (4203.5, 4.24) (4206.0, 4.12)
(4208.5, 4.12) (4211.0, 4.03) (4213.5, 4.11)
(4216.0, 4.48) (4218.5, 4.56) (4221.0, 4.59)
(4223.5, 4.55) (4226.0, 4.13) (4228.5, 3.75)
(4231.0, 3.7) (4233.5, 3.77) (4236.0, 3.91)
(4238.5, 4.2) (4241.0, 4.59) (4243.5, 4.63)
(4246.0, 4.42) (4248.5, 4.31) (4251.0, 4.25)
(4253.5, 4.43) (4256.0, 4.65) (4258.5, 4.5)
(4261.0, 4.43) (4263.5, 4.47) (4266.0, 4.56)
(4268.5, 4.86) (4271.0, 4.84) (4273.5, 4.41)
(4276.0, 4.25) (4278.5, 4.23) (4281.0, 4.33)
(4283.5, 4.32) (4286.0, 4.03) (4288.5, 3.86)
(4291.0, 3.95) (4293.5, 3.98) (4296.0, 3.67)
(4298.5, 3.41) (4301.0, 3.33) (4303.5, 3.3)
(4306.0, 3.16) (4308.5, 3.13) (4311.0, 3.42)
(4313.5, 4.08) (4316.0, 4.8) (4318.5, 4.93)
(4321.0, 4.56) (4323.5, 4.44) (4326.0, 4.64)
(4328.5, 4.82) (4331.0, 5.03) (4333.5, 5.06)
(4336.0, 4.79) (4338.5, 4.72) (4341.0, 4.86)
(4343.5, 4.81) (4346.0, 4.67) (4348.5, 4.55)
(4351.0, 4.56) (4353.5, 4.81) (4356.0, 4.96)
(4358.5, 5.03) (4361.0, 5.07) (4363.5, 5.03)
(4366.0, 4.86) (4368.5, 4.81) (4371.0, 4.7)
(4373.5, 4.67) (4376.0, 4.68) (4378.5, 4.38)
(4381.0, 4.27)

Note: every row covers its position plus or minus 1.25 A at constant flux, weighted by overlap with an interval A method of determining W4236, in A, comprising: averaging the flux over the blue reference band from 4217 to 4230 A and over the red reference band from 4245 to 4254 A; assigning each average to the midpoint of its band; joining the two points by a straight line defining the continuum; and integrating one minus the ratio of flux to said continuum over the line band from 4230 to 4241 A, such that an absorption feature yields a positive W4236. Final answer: 0.9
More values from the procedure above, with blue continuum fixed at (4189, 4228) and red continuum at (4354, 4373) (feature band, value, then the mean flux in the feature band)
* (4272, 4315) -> 7.3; 3.83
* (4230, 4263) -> 0.9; 4.3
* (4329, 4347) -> -0.2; 4.85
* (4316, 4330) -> 0.1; 4.7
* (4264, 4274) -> -0.4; 4.67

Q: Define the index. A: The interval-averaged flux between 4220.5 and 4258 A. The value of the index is 4.26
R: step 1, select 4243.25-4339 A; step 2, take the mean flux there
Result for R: 4.27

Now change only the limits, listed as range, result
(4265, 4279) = 4.54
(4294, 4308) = 3.39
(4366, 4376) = 4.74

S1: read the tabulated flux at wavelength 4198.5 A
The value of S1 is 4.5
